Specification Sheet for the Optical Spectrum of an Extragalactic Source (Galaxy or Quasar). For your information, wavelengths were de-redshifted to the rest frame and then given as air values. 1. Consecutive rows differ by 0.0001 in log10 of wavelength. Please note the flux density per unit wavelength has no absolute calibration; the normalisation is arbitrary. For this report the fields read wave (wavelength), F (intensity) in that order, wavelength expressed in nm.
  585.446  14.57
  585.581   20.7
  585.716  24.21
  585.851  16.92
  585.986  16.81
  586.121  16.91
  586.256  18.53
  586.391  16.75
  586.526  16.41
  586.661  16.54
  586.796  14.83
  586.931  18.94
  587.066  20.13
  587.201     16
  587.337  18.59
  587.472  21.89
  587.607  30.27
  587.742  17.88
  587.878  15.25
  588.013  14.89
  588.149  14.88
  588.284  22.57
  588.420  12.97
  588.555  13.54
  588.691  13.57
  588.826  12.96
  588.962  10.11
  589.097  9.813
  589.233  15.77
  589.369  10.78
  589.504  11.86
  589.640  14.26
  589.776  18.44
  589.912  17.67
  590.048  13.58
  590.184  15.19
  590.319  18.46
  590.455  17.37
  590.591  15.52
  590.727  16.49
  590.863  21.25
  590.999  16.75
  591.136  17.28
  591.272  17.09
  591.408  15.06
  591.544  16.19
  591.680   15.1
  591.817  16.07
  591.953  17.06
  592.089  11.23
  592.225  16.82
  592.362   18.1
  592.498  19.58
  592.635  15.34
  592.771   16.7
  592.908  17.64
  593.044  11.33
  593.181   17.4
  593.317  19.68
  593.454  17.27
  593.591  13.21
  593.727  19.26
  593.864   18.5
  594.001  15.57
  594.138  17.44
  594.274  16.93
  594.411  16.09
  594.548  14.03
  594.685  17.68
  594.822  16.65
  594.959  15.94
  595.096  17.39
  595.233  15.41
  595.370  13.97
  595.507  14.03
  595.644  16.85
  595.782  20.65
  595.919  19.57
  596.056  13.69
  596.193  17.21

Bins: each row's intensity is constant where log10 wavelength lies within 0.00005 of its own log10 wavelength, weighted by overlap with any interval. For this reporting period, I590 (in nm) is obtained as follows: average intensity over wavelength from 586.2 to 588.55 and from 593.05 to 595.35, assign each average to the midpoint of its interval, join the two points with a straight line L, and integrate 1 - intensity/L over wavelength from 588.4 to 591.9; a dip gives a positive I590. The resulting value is 0.45 nm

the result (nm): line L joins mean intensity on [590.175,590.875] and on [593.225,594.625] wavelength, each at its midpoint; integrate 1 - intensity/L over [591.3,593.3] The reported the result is 0.11 nm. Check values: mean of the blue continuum 17.3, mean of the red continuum 16.8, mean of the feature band 16.1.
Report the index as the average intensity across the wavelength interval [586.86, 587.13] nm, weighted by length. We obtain 19.5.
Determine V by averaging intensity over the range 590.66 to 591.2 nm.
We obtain 17.9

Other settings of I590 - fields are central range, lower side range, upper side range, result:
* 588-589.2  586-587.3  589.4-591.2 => 0.204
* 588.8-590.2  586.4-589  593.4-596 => 0.272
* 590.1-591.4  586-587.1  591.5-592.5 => -0.063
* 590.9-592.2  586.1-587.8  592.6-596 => 0.112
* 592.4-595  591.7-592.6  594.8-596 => -0.025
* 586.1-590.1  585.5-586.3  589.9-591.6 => 0.392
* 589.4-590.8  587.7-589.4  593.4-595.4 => -0.090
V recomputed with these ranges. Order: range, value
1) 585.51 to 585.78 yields 22.3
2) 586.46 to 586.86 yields 15.9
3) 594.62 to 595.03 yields 16.7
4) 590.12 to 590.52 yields 17.1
